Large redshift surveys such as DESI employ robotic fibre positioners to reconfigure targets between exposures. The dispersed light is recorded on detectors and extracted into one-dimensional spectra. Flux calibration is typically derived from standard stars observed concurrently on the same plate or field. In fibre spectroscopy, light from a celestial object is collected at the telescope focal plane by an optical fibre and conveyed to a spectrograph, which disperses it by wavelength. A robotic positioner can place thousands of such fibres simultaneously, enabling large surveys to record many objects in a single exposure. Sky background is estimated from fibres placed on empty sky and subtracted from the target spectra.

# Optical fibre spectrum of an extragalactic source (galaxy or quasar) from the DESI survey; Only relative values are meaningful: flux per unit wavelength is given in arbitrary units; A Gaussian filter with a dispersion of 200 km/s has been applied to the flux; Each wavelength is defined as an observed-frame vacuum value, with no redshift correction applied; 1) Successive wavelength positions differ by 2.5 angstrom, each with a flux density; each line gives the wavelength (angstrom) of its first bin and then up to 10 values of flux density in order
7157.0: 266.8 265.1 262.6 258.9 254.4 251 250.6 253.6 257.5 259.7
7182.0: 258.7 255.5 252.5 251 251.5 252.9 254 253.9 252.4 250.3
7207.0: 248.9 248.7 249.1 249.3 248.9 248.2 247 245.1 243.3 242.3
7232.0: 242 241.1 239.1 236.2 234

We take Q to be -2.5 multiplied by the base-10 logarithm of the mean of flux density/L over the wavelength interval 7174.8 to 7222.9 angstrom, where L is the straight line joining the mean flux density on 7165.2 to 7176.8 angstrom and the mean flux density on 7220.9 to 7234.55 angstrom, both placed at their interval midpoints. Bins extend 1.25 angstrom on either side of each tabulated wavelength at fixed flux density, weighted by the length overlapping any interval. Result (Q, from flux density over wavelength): -0.02 mag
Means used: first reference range 253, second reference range 244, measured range 252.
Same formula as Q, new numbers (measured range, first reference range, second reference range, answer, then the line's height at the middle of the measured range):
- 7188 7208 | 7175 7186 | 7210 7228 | 0.00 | 253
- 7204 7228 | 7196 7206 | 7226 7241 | 0.00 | 247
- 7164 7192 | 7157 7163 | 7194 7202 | 0.02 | 259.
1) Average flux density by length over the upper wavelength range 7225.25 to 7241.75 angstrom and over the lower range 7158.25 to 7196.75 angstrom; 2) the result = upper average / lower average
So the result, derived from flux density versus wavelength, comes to 0.9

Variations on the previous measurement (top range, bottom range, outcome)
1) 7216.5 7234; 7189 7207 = 0.97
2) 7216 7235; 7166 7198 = 0.96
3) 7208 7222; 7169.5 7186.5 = 0.97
